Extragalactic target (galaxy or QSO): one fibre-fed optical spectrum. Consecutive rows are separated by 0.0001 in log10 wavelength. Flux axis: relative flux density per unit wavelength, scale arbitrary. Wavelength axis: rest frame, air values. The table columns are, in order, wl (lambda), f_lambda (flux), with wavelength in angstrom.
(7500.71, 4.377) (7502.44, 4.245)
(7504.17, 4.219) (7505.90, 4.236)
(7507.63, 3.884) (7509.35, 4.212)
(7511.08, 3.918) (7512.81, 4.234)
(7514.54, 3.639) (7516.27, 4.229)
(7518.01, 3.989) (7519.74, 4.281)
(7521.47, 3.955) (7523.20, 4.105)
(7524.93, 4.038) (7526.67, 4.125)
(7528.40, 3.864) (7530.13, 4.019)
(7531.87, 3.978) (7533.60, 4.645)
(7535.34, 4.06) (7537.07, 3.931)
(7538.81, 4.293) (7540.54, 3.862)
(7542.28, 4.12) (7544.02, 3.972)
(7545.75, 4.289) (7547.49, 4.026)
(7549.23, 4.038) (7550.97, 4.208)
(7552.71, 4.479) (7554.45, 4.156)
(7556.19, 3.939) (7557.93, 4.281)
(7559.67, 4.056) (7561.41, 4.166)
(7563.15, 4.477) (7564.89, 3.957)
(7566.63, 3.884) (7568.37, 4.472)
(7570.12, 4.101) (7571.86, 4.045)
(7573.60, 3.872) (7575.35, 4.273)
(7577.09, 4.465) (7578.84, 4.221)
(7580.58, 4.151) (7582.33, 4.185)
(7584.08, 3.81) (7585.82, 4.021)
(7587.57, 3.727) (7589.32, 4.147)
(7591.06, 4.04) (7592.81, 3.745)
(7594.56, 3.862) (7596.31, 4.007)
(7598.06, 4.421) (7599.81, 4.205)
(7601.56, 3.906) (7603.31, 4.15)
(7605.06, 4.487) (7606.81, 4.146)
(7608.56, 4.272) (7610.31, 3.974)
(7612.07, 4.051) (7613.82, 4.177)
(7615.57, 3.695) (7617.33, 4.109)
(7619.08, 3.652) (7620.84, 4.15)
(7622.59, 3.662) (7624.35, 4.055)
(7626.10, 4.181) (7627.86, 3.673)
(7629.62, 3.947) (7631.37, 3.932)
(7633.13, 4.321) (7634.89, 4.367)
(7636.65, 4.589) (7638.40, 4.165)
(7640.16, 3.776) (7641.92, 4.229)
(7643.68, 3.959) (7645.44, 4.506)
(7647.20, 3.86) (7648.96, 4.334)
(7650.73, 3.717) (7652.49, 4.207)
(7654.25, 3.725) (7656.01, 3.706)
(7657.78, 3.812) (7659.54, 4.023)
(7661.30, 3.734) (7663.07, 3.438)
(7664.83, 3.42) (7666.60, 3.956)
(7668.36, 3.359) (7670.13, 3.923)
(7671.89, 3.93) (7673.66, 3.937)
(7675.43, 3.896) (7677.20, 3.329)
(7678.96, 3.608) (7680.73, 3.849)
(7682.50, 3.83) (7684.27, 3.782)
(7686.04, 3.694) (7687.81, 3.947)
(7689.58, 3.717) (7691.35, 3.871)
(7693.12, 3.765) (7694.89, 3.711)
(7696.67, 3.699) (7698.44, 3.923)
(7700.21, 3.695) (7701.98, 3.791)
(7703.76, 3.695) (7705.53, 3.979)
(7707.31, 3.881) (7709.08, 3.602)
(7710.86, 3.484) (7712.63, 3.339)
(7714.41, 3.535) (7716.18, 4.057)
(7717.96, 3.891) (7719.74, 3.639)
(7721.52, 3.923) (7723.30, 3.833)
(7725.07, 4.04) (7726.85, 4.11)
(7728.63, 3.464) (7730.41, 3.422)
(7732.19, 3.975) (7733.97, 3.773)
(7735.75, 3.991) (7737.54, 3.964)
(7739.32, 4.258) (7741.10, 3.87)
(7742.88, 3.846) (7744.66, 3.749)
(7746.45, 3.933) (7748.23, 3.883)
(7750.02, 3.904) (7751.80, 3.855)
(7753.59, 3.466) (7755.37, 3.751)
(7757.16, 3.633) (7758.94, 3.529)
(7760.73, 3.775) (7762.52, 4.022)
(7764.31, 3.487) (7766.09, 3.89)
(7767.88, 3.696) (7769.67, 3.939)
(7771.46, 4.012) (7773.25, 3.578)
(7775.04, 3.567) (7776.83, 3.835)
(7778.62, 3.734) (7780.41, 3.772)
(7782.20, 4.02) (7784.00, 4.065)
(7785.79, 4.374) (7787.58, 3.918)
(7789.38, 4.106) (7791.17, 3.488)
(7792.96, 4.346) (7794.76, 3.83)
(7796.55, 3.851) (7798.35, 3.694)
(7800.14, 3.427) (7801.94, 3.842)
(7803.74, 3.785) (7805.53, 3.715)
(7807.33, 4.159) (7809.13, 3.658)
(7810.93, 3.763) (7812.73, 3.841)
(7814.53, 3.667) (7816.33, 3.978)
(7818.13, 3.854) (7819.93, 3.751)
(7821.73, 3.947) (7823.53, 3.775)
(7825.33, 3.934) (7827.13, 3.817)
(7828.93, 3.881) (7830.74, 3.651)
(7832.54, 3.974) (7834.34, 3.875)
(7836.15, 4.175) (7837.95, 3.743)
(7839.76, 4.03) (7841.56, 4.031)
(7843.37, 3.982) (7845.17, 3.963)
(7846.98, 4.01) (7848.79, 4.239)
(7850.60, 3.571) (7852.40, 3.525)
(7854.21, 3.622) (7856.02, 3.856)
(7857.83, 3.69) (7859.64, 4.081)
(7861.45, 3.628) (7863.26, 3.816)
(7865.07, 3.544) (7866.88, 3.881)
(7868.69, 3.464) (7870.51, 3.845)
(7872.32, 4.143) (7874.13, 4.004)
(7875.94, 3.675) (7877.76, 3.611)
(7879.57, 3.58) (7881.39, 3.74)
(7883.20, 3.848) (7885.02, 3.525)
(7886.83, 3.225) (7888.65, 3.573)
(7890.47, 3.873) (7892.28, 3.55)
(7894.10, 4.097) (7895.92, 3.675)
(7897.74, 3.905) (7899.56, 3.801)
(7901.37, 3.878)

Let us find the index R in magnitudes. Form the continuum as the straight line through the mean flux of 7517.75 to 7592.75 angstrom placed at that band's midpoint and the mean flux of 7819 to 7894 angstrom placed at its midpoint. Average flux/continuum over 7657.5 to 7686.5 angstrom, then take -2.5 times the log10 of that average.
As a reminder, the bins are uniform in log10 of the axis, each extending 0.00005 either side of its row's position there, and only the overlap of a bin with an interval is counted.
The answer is 0.07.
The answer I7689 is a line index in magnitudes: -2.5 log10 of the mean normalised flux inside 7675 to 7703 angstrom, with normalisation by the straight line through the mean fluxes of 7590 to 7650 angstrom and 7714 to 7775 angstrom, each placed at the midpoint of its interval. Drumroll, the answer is 0.05 mag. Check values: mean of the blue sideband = 4.08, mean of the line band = 3.75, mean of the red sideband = 3.81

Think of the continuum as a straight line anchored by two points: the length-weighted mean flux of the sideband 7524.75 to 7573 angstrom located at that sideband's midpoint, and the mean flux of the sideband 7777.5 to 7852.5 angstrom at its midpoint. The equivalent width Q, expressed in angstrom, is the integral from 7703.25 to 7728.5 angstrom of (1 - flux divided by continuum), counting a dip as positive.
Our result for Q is 1.2 angstrom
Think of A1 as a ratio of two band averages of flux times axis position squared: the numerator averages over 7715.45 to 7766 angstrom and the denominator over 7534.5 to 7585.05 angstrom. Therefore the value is 0.97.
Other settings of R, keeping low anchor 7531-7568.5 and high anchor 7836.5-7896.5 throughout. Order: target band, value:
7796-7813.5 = 0.02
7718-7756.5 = 0.02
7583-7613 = 0.01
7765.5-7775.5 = 0.03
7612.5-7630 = 0.04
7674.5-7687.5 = 0.08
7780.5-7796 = -0.04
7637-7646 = -0.03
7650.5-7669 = 0.08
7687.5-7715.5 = 0.07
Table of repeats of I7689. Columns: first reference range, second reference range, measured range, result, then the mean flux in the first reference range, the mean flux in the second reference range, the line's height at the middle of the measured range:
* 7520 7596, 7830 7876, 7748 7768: 0.05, 4.1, 3.85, 3.93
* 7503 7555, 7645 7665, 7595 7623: -0.03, 4.1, 3.88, 3.96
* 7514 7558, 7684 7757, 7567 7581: -0.04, 4.1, 3.8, 4.03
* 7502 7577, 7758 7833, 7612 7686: 0.02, 4.11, 3.83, 3.99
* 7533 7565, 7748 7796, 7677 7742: 0.04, 4.16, 3.83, 3.92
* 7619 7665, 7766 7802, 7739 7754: 0.01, 3.98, 3.86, 3.89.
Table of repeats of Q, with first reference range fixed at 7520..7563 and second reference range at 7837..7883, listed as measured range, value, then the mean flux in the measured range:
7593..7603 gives 0.0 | 4.06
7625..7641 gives -0.3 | 4.11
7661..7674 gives 1.0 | 3.7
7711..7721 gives 0.7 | 3.69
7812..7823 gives 0.0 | 3.84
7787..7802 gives 0.2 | 3.83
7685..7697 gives 0.6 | 3.77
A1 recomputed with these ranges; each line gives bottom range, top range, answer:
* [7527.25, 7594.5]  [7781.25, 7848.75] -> 1.01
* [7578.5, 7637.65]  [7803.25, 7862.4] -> 1.01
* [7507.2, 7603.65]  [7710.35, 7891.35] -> 0.99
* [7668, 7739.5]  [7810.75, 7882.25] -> 1.05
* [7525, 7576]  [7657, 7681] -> 0.93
